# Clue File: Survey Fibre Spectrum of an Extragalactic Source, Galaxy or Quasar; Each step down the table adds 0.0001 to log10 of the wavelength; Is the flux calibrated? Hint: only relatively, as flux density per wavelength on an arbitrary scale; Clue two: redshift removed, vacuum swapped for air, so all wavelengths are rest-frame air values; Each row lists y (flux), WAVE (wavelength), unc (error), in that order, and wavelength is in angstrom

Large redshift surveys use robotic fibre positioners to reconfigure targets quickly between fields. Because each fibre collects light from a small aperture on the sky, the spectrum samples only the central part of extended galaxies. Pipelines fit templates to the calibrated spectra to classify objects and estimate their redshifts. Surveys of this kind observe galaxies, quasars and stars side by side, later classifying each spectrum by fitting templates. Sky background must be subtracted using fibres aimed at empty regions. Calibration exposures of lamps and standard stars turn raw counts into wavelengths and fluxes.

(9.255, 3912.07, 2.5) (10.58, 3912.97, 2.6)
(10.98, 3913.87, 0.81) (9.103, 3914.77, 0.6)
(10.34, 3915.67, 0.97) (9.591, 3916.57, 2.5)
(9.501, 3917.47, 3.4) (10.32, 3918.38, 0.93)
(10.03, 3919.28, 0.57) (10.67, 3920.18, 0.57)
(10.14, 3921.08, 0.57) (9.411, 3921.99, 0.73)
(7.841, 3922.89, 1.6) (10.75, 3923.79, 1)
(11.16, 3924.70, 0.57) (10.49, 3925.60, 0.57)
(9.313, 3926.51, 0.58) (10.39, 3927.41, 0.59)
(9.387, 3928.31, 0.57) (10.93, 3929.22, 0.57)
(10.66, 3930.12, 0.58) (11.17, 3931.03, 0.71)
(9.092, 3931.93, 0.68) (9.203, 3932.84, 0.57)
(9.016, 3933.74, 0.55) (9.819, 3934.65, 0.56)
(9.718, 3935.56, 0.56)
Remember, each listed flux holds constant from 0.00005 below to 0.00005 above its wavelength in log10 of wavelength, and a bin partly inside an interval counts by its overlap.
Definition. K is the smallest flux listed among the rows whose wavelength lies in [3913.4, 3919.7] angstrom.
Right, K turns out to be 9.103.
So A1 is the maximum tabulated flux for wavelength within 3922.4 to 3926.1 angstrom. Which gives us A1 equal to 11.16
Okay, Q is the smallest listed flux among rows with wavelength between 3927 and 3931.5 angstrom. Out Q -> 9.387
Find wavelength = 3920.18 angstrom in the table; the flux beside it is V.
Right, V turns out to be 10.67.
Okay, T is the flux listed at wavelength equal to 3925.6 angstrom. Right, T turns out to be 10.49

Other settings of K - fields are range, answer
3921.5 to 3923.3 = 7.841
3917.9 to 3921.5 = 10.03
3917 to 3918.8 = 9.501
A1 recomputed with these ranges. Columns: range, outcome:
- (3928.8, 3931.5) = 11.17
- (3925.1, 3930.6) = 10.93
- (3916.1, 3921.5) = 10.67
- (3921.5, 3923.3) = 9.411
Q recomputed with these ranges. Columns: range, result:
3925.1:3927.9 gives 9.313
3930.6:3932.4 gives 9.092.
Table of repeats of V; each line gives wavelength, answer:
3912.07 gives 9.255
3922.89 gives 7.841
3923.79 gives 10.75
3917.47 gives 9.501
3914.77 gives 9.103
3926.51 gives 9.313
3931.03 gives 11.17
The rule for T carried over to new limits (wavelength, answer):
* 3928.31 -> 9.387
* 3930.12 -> 10.66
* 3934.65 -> 9.819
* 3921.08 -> 10.14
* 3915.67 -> 10.34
